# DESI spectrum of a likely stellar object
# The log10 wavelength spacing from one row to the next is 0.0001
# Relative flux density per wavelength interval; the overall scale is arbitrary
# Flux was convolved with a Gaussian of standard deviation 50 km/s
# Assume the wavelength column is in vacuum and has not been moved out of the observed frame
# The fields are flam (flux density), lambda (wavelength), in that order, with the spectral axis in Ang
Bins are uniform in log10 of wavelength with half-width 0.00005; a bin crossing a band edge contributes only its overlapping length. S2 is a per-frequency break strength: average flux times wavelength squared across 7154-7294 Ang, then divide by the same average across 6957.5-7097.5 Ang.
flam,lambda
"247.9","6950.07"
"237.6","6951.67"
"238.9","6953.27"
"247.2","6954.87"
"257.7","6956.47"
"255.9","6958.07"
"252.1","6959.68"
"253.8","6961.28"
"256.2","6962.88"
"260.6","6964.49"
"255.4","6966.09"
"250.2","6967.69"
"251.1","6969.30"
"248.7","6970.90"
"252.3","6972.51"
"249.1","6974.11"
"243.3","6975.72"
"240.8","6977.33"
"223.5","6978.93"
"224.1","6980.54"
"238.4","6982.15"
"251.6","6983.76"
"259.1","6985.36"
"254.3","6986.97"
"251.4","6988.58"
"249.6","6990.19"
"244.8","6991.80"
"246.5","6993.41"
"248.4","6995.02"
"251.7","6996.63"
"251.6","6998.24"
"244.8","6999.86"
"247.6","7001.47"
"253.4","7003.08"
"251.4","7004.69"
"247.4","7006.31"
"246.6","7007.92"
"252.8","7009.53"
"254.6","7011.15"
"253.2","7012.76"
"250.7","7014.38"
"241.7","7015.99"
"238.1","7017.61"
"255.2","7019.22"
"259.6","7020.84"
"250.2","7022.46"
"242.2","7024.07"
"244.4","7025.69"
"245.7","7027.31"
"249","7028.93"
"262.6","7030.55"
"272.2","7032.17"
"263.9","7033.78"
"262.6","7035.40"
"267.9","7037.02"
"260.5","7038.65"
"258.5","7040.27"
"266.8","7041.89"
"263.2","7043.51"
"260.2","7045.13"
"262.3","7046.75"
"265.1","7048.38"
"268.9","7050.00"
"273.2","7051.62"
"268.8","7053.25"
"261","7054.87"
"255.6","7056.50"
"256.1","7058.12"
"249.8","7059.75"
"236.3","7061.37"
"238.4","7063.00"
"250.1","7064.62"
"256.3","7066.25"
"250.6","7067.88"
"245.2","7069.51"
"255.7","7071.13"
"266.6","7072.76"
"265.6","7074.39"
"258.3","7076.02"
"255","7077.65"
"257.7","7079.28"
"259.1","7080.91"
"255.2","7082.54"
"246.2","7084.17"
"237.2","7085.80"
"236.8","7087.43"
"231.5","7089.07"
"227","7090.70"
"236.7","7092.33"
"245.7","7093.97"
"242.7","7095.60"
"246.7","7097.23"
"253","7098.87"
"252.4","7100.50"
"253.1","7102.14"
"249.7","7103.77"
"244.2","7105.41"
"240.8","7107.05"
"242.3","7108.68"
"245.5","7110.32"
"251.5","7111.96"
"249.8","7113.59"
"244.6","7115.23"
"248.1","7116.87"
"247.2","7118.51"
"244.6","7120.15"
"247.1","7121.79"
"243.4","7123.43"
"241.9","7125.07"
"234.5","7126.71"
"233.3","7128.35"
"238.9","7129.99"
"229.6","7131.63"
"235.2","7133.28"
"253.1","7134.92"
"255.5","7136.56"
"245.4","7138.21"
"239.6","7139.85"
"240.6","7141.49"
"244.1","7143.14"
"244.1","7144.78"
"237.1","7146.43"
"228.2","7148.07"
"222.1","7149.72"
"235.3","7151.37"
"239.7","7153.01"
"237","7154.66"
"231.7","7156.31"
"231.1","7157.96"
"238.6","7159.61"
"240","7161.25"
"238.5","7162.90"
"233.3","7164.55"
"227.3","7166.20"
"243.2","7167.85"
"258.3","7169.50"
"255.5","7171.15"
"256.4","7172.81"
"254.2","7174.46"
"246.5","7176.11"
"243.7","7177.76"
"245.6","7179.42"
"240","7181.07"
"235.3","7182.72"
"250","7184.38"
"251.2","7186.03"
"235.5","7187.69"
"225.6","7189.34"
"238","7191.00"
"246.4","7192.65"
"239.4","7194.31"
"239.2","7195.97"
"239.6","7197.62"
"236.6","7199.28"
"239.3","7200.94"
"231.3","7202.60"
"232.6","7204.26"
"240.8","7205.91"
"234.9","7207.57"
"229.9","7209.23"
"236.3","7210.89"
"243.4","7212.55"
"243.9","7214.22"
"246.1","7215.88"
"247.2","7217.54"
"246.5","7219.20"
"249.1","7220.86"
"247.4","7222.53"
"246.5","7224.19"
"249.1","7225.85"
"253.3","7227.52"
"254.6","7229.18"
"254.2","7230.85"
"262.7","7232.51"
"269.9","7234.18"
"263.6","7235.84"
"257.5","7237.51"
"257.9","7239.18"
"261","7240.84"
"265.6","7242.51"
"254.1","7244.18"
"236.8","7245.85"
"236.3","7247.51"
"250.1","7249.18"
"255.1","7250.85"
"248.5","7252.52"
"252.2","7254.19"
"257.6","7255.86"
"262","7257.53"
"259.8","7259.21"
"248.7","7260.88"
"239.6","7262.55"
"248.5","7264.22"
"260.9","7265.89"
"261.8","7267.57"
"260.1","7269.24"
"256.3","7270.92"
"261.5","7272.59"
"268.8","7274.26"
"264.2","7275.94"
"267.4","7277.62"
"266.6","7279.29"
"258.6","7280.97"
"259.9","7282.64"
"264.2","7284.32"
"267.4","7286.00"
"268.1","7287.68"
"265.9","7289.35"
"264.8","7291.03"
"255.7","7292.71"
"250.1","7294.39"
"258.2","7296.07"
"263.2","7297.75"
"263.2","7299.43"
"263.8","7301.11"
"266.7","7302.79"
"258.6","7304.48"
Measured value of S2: 1.0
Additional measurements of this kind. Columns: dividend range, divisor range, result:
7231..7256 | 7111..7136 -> 1.09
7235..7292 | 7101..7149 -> 1.10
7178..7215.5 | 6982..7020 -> 1.01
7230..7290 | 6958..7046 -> 1.10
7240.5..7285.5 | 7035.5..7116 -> 1.07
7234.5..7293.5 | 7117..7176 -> 1.11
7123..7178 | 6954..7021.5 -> 1.01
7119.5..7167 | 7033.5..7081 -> 0.94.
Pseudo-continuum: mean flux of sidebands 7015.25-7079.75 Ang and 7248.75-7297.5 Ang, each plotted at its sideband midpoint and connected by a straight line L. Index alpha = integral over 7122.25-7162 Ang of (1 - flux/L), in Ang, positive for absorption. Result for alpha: 2.9 Ang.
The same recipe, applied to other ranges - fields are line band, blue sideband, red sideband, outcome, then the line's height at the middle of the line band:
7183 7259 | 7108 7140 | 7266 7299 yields 2.4 Ang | 255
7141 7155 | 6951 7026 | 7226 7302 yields 1.0 Ang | 254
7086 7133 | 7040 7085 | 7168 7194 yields 1.8 Ang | 253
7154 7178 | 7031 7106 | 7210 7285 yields 1.1 Ang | 254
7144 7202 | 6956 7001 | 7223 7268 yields 2.9 Ang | 253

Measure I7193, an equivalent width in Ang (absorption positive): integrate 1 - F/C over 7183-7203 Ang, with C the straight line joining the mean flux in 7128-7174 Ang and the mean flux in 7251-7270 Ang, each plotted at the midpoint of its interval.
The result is 0.5 Ang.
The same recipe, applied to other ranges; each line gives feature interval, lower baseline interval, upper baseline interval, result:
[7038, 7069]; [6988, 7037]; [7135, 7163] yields -1.3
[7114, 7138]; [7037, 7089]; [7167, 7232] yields 0.7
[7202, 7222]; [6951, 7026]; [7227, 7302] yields 1.3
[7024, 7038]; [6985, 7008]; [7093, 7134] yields -0.5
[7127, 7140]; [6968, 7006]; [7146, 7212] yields 0.0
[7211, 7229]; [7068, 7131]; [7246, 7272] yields 0.3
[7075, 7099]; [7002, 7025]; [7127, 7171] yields -0.2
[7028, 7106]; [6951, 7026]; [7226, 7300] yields -0.9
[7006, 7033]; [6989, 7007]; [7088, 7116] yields -0.3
